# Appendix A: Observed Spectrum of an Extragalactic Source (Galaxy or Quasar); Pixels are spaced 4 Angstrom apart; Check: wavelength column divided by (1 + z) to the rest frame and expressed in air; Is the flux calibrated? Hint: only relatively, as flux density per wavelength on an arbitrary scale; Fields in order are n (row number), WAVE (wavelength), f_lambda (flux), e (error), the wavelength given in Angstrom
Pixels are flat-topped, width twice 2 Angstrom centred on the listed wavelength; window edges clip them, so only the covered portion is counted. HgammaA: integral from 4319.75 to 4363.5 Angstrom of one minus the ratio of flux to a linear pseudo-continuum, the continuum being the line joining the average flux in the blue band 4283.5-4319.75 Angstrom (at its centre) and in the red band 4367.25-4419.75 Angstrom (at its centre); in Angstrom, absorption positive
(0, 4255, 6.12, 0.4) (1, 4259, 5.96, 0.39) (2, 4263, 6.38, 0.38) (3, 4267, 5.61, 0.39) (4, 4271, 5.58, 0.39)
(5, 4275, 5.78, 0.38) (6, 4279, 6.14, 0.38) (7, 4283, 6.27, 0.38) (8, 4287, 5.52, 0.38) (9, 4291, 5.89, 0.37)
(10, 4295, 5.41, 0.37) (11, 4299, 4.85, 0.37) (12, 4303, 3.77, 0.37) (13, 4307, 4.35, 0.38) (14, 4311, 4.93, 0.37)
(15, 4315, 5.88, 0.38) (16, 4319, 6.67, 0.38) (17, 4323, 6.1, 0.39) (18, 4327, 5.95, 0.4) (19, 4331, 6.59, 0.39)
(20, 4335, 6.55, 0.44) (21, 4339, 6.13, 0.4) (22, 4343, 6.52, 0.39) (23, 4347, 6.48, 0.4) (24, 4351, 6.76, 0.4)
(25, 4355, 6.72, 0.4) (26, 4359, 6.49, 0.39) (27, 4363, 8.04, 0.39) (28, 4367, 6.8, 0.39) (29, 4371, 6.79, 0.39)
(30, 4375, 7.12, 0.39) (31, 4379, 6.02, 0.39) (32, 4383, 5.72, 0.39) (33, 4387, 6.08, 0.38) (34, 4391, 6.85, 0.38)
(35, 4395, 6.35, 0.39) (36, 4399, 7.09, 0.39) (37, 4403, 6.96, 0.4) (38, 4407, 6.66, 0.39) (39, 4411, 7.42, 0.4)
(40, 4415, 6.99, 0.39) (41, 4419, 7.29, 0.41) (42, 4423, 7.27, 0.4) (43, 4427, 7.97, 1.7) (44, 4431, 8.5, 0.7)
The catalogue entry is -4.8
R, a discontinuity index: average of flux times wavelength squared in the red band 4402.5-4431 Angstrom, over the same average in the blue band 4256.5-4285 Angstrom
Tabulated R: 1.3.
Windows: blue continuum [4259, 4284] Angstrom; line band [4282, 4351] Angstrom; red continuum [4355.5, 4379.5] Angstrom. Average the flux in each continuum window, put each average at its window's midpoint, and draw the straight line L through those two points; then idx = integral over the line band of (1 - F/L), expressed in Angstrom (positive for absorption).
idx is 6.8 Angstrom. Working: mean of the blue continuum 5.95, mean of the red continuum 6.92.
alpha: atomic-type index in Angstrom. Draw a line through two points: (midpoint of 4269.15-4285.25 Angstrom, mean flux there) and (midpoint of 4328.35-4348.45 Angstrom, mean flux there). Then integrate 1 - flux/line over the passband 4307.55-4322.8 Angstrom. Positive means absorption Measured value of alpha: 1.30 Angstrom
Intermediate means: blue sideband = 5.94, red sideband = 6.44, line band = 5.72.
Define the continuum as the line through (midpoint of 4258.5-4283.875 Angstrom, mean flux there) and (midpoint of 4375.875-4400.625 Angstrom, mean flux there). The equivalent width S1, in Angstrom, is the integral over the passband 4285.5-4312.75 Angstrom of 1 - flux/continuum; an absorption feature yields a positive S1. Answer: 4.9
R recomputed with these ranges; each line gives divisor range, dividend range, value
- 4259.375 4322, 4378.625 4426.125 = 1.29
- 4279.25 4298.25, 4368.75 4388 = 1.15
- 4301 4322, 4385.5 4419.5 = 1.38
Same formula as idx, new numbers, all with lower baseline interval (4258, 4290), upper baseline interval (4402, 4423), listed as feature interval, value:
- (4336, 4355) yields 0.0 Angstrom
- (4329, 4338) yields -0.2 Angstrom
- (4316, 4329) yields 0.2 Angstrom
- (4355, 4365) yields -0.8 Angstrom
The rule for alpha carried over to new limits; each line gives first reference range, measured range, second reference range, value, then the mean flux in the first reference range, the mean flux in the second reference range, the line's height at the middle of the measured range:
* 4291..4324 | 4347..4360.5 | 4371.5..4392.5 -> -1.6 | 5.26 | 6.38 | 5.95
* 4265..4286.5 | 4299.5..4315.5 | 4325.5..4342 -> 3.9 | 5.85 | 6.33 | 6.11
